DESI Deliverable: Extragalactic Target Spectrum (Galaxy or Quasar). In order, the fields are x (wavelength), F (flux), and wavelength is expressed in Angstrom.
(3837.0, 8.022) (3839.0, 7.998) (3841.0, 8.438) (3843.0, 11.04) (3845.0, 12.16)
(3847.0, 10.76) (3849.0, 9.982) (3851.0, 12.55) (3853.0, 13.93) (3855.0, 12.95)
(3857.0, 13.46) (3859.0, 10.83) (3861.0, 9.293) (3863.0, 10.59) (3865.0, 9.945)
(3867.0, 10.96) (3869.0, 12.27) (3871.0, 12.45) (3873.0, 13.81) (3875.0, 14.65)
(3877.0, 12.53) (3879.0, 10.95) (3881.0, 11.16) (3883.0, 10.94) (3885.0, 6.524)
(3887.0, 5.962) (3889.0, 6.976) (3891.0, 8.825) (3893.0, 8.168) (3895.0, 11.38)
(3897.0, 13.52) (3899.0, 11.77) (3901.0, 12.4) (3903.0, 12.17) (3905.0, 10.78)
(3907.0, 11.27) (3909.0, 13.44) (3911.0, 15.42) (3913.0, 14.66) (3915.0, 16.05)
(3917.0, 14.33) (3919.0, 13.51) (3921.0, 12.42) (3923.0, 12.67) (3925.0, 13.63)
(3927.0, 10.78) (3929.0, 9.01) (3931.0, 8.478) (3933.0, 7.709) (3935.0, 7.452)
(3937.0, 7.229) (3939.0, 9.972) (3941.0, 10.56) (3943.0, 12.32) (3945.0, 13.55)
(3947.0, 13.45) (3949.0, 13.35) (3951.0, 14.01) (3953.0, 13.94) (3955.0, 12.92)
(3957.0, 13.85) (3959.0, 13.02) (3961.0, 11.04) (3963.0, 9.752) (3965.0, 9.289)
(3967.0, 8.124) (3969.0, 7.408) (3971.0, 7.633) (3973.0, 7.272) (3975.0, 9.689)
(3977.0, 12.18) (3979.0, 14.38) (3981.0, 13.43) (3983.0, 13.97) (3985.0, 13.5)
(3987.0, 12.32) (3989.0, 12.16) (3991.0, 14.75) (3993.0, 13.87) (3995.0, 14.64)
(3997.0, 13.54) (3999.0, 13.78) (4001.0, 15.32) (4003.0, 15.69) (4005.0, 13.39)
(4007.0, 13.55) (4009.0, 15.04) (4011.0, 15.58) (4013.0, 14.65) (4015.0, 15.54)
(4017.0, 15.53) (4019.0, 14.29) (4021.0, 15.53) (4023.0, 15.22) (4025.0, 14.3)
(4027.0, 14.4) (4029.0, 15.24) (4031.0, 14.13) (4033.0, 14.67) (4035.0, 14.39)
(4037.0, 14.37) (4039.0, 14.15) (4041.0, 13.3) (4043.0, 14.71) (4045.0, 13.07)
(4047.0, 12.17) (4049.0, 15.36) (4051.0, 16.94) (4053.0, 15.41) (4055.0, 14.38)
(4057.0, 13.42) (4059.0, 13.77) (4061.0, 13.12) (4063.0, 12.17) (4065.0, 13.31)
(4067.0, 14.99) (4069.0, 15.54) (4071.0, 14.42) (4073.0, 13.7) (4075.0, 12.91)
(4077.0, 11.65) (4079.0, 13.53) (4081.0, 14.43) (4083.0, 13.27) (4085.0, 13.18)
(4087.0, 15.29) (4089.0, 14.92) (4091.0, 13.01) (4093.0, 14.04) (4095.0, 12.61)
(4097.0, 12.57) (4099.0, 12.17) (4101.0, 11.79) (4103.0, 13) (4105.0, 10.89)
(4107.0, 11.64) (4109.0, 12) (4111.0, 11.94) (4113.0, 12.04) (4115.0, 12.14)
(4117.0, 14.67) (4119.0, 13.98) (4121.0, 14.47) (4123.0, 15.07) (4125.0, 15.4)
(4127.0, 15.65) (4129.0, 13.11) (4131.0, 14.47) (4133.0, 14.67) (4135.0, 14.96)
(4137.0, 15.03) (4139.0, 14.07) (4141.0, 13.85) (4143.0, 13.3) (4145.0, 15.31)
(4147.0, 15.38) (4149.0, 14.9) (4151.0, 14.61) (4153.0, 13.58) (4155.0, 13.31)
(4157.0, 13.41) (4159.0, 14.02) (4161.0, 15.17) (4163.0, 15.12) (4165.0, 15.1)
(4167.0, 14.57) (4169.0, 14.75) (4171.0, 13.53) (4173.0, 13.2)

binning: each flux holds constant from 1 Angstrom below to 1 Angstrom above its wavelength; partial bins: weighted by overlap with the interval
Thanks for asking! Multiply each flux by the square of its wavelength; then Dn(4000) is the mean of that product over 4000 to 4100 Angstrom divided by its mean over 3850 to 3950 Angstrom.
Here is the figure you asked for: 1.3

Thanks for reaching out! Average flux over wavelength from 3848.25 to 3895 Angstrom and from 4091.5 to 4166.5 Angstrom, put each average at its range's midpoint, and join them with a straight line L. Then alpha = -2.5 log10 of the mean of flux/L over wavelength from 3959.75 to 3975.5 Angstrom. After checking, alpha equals 0.33 mag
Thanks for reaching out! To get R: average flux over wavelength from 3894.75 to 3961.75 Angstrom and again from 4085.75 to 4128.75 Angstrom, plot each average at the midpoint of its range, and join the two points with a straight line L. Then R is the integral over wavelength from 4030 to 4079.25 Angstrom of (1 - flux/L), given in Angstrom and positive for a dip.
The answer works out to -3.95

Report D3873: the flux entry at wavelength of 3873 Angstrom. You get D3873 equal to 13.81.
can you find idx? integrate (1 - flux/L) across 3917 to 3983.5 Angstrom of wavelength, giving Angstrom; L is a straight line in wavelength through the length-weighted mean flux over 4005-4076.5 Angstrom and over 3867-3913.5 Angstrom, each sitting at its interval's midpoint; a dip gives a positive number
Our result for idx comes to 7.17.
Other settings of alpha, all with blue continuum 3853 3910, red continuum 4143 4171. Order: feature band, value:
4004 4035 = -0.15 mag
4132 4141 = -0.03 mag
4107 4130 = 0.03 mag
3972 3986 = 0.02 mag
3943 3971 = 0.03 mag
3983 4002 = -0.11 mag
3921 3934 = 0.11 mag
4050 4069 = -0.08 mag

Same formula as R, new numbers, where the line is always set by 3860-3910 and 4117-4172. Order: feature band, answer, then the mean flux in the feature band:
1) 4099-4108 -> 1.32 Angstrom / 11.9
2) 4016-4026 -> -1.72 Angstrom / 15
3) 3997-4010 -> -1.92 Angstrom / 14.4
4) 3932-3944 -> 2.51 Angstrom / 9.21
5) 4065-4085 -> -0.37 Angstrom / 13.8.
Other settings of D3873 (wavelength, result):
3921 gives 12.42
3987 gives 12.32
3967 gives 8.124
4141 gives 13.85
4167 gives 14.57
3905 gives 10.78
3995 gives 14.64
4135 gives 14.96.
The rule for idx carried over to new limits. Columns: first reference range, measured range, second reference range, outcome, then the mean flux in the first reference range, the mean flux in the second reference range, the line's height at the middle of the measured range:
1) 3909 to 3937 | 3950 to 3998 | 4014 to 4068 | 3.8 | 11.9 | 14.4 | 13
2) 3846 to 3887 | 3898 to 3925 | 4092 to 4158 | -3.2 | 11.4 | 13.6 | 11.8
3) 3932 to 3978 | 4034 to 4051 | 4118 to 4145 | -2.1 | 10.7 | 14.5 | 12.6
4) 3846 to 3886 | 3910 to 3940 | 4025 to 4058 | 2.2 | 11.5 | 14.4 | 12.5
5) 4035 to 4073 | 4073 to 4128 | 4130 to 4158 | 3.7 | 14.1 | 14.3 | 14.2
